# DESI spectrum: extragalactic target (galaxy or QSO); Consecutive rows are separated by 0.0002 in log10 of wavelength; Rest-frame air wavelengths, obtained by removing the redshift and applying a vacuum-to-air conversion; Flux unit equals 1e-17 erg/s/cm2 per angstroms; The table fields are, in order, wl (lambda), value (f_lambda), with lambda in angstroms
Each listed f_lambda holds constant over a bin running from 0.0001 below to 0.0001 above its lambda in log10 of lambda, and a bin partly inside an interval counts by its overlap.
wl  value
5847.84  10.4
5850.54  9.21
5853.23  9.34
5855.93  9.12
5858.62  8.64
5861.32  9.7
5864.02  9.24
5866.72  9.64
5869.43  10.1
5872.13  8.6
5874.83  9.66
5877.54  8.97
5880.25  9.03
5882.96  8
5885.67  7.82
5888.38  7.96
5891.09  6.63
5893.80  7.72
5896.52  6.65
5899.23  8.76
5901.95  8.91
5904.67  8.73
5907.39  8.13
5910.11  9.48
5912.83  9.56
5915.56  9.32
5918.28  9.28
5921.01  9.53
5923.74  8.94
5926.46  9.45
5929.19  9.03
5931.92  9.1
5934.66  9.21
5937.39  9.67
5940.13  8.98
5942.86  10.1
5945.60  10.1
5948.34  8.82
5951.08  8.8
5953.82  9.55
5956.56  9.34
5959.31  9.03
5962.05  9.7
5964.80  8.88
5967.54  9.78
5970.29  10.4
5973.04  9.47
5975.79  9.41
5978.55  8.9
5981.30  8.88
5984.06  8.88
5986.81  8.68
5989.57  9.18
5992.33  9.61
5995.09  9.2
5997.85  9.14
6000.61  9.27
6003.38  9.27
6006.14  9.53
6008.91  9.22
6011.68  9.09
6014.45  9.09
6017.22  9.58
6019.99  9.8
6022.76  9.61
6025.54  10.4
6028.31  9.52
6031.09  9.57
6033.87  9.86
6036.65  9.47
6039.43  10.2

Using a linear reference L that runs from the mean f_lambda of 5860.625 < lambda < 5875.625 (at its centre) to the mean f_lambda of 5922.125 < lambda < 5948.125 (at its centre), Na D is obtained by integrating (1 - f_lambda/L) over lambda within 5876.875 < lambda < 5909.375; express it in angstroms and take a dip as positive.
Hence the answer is 4.5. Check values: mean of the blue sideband 9.48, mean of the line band 8.12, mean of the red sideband 9.37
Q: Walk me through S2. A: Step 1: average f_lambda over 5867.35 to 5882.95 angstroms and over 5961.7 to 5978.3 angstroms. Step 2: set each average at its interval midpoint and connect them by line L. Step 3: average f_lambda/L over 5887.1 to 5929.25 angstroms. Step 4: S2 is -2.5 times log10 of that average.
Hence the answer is 0.083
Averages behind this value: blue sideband 9.17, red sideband 9.55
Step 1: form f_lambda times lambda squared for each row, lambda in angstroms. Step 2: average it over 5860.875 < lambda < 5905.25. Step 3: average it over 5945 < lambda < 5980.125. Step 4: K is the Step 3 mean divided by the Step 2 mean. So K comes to 1.1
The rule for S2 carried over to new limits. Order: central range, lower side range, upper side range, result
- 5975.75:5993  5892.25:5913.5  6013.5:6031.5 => 0.03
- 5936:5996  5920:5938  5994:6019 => -0.01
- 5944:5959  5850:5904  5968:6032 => -0.02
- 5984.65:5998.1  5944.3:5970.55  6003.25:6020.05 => 0.02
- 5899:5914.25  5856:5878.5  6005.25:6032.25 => 0.05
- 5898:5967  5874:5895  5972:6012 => -0.07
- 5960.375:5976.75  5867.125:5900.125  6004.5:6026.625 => -0.06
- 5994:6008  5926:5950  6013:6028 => 0.04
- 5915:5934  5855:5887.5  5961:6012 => -0.01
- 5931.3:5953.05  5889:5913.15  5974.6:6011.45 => -0.09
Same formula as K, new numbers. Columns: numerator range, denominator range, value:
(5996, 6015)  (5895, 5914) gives 1.11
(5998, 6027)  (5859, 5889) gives 1.10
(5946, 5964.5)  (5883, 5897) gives 1.27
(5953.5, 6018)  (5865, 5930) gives 1.09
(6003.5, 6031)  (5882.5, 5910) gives 1.24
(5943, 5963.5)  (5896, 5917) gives 1.08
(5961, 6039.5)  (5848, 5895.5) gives 1.12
